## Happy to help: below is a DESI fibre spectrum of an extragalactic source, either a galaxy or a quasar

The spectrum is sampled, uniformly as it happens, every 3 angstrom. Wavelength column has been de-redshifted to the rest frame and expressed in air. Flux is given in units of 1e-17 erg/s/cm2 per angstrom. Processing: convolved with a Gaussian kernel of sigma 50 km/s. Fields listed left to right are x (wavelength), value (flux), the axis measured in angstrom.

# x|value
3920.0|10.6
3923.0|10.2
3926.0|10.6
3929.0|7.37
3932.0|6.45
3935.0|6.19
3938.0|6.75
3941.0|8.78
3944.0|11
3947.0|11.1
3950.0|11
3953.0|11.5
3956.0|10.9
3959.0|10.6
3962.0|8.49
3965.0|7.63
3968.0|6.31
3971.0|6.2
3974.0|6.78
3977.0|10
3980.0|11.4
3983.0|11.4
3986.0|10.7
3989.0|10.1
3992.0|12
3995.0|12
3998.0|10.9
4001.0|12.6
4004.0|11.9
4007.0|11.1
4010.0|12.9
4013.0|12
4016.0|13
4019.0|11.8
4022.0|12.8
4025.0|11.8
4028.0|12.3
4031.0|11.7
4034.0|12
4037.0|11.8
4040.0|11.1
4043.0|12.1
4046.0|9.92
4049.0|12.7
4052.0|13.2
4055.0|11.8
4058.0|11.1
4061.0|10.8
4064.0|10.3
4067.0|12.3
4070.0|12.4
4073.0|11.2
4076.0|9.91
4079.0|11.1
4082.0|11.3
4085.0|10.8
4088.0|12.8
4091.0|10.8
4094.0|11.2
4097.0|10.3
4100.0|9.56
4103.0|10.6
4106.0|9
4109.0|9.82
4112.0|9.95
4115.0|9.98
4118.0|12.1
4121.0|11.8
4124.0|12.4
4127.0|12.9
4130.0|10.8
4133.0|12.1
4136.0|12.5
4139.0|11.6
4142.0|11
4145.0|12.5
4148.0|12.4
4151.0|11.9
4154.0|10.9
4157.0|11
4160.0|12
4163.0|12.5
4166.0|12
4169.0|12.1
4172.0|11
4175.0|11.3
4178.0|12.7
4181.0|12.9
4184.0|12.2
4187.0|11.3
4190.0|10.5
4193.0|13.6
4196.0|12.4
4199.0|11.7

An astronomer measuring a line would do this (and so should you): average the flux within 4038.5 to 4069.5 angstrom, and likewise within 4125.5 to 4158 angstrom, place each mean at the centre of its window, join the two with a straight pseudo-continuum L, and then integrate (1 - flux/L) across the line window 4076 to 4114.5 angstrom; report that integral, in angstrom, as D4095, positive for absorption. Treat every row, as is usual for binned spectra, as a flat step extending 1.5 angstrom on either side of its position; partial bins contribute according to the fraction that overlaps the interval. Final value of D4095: 3.7 angstrom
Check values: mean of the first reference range 11.6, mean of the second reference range 11.8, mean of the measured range 10.6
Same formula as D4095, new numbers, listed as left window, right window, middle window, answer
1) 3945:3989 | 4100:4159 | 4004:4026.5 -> -4.6 angstrom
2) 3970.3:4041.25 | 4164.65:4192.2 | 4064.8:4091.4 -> 0.3 angstrom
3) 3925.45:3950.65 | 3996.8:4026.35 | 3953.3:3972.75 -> 2.5 angstrom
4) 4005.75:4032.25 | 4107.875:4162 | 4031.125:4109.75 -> 4.8 angstrom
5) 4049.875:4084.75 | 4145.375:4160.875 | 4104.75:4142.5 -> 1.1 angstrom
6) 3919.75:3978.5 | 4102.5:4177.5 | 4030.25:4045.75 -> -2.3 angstrom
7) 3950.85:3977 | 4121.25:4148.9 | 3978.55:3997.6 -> -4.3 angstrom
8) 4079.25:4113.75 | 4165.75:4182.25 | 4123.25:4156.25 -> -1.5 angstrom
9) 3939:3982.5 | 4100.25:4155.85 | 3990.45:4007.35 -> -3.3 angstrom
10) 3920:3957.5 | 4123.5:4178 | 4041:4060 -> -1.9 angstrom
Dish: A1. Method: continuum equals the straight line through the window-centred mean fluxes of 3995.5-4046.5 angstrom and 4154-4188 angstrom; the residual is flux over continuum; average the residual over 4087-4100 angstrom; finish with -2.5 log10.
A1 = 0.083 mag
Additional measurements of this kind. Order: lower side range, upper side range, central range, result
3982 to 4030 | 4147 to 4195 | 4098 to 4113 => 0.21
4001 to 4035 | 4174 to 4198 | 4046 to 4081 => 0.06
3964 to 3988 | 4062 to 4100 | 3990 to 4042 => -0.23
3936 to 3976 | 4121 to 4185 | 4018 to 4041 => -0.18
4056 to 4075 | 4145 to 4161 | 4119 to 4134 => -0.04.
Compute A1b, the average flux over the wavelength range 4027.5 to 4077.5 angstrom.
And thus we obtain 11.6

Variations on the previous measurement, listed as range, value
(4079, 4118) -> 10.6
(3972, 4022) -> 11.3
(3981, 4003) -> 11.4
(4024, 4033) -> 11.9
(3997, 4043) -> 12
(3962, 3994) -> 9.26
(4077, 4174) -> 11.3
